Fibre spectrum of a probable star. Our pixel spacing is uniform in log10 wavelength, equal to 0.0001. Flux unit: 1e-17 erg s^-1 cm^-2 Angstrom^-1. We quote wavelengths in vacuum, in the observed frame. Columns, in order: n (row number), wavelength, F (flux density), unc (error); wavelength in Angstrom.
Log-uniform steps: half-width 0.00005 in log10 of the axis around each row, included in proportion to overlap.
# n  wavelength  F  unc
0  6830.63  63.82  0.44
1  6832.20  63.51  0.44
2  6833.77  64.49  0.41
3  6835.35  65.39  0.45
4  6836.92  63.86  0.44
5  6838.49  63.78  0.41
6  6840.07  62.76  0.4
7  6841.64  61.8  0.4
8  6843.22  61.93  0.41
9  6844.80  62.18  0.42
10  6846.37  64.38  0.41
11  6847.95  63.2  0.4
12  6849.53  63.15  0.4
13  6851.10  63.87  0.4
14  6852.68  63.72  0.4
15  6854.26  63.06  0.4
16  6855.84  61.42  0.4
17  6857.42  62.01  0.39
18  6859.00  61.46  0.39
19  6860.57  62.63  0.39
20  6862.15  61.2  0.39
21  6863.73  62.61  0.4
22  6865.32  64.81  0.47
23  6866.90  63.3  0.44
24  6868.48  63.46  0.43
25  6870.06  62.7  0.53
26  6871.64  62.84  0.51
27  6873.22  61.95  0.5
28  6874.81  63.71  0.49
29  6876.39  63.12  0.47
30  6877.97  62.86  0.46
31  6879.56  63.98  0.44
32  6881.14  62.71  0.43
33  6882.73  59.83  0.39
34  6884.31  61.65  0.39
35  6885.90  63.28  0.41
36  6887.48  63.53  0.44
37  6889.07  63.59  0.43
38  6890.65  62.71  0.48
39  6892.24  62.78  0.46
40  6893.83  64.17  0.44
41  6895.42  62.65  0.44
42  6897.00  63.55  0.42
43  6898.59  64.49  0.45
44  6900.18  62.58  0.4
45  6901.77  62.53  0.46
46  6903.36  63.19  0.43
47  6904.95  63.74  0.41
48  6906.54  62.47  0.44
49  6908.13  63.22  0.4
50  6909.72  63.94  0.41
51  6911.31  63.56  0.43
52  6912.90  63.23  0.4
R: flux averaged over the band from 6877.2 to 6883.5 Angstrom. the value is 62.3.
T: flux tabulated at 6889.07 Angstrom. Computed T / 63.59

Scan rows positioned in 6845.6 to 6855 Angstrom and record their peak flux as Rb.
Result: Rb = 64.38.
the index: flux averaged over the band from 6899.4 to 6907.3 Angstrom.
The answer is 62.9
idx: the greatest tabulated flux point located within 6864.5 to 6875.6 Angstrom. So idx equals 64.81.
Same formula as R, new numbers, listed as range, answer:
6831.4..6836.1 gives 64.5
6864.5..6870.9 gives 63.5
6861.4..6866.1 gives 62.8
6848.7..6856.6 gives 63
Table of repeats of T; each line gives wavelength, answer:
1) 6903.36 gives 63.19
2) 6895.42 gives 62.65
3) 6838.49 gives 63.78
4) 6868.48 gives 63.46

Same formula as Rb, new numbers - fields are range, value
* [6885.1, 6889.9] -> 63.59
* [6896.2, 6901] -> 64.49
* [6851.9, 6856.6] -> 63.72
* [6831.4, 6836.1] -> 65.39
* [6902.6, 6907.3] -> 63.74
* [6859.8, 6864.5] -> 62.63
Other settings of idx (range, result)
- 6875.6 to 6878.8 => 63.12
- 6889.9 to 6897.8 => 64.17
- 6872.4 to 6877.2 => 63.71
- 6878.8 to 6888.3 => 63.98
